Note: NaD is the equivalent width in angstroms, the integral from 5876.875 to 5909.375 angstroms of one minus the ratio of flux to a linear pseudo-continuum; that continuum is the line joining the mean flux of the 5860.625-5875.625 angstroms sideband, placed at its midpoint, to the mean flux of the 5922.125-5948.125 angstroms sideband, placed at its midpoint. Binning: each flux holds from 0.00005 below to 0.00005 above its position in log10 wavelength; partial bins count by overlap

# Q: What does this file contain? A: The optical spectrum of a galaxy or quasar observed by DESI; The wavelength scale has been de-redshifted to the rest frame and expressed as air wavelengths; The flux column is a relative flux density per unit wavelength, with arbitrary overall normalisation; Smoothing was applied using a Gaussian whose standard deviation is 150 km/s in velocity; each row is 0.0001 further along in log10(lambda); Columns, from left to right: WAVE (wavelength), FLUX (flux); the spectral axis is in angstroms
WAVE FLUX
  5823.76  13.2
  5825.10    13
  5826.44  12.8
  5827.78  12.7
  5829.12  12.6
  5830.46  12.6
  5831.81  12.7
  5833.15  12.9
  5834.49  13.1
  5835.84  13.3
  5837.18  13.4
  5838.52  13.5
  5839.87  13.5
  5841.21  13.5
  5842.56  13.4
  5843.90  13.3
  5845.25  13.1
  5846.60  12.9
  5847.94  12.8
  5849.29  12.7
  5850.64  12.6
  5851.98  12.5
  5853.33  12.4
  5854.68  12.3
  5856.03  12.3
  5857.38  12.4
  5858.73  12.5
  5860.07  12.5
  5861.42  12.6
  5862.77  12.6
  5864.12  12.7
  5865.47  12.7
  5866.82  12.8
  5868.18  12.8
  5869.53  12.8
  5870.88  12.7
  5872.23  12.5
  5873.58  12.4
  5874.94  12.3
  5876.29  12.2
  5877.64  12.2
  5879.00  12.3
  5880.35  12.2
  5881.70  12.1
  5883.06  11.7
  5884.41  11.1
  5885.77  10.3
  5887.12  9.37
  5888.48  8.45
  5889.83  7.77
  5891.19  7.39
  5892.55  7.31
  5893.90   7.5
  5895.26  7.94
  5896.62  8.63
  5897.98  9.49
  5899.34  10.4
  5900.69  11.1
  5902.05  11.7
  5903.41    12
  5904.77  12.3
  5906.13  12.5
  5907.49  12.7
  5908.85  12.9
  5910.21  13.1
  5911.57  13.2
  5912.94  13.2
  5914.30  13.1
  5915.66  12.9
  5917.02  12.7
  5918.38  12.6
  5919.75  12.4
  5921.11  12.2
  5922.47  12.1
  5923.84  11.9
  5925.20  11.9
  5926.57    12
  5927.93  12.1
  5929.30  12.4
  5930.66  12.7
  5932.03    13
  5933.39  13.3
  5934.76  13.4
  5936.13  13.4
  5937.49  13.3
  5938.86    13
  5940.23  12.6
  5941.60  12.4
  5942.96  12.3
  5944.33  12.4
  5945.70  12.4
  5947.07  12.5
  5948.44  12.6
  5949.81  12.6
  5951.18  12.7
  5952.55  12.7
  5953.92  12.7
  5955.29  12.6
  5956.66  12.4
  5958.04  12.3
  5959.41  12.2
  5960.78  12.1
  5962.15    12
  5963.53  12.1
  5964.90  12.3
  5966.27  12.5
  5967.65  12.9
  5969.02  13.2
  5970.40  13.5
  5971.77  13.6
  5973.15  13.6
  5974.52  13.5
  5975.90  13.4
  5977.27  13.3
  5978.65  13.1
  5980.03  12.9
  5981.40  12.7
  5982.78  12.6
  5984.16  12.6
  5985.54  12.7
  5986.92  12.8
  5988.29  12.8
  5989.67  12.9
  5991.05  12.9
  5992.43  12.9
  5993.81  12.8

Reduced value 5.5 angstroms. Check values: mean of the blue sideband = 12.6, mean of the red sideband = 12.6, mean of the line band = 10.5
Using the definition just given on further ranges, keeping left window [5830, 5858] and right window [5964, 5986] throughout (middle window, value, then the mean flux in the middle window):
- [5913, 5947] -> 0.97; 12.6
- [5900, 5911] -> 0.57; 12.3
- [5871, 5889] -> 1.96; 11.5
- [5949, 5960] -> 0.40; 12.5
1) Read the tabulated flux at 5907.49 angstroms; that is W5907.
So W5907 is 12.7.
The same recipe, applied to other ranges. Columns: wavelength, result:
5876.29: 12.2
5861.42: 12.6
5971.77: 13.6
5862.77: 12.6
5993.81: 12.8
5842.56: 13.4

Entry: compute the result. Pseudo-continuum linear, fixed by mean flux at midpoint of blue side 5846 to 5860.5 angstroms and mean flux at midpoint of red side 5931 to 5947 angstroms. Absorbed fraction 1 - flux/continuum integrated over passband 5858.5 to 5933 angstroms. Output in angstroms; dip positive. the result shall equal 6.1 angstroms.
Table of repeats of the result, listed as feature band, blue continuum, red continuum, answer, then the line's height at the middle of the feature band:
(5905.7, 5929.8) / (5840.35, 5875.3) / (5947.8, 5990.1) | 0.4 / 12.7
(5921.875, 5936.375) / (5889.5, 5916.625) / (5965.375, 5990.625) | -1.1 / 11.7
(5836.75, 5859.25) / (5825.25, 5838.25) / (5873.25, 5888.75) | -0.8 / 12.4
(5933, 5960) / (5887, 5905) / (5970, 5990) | -2.6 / 11.6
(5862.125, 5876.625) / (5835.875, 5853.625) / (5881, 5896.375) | -2.3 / 10.9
